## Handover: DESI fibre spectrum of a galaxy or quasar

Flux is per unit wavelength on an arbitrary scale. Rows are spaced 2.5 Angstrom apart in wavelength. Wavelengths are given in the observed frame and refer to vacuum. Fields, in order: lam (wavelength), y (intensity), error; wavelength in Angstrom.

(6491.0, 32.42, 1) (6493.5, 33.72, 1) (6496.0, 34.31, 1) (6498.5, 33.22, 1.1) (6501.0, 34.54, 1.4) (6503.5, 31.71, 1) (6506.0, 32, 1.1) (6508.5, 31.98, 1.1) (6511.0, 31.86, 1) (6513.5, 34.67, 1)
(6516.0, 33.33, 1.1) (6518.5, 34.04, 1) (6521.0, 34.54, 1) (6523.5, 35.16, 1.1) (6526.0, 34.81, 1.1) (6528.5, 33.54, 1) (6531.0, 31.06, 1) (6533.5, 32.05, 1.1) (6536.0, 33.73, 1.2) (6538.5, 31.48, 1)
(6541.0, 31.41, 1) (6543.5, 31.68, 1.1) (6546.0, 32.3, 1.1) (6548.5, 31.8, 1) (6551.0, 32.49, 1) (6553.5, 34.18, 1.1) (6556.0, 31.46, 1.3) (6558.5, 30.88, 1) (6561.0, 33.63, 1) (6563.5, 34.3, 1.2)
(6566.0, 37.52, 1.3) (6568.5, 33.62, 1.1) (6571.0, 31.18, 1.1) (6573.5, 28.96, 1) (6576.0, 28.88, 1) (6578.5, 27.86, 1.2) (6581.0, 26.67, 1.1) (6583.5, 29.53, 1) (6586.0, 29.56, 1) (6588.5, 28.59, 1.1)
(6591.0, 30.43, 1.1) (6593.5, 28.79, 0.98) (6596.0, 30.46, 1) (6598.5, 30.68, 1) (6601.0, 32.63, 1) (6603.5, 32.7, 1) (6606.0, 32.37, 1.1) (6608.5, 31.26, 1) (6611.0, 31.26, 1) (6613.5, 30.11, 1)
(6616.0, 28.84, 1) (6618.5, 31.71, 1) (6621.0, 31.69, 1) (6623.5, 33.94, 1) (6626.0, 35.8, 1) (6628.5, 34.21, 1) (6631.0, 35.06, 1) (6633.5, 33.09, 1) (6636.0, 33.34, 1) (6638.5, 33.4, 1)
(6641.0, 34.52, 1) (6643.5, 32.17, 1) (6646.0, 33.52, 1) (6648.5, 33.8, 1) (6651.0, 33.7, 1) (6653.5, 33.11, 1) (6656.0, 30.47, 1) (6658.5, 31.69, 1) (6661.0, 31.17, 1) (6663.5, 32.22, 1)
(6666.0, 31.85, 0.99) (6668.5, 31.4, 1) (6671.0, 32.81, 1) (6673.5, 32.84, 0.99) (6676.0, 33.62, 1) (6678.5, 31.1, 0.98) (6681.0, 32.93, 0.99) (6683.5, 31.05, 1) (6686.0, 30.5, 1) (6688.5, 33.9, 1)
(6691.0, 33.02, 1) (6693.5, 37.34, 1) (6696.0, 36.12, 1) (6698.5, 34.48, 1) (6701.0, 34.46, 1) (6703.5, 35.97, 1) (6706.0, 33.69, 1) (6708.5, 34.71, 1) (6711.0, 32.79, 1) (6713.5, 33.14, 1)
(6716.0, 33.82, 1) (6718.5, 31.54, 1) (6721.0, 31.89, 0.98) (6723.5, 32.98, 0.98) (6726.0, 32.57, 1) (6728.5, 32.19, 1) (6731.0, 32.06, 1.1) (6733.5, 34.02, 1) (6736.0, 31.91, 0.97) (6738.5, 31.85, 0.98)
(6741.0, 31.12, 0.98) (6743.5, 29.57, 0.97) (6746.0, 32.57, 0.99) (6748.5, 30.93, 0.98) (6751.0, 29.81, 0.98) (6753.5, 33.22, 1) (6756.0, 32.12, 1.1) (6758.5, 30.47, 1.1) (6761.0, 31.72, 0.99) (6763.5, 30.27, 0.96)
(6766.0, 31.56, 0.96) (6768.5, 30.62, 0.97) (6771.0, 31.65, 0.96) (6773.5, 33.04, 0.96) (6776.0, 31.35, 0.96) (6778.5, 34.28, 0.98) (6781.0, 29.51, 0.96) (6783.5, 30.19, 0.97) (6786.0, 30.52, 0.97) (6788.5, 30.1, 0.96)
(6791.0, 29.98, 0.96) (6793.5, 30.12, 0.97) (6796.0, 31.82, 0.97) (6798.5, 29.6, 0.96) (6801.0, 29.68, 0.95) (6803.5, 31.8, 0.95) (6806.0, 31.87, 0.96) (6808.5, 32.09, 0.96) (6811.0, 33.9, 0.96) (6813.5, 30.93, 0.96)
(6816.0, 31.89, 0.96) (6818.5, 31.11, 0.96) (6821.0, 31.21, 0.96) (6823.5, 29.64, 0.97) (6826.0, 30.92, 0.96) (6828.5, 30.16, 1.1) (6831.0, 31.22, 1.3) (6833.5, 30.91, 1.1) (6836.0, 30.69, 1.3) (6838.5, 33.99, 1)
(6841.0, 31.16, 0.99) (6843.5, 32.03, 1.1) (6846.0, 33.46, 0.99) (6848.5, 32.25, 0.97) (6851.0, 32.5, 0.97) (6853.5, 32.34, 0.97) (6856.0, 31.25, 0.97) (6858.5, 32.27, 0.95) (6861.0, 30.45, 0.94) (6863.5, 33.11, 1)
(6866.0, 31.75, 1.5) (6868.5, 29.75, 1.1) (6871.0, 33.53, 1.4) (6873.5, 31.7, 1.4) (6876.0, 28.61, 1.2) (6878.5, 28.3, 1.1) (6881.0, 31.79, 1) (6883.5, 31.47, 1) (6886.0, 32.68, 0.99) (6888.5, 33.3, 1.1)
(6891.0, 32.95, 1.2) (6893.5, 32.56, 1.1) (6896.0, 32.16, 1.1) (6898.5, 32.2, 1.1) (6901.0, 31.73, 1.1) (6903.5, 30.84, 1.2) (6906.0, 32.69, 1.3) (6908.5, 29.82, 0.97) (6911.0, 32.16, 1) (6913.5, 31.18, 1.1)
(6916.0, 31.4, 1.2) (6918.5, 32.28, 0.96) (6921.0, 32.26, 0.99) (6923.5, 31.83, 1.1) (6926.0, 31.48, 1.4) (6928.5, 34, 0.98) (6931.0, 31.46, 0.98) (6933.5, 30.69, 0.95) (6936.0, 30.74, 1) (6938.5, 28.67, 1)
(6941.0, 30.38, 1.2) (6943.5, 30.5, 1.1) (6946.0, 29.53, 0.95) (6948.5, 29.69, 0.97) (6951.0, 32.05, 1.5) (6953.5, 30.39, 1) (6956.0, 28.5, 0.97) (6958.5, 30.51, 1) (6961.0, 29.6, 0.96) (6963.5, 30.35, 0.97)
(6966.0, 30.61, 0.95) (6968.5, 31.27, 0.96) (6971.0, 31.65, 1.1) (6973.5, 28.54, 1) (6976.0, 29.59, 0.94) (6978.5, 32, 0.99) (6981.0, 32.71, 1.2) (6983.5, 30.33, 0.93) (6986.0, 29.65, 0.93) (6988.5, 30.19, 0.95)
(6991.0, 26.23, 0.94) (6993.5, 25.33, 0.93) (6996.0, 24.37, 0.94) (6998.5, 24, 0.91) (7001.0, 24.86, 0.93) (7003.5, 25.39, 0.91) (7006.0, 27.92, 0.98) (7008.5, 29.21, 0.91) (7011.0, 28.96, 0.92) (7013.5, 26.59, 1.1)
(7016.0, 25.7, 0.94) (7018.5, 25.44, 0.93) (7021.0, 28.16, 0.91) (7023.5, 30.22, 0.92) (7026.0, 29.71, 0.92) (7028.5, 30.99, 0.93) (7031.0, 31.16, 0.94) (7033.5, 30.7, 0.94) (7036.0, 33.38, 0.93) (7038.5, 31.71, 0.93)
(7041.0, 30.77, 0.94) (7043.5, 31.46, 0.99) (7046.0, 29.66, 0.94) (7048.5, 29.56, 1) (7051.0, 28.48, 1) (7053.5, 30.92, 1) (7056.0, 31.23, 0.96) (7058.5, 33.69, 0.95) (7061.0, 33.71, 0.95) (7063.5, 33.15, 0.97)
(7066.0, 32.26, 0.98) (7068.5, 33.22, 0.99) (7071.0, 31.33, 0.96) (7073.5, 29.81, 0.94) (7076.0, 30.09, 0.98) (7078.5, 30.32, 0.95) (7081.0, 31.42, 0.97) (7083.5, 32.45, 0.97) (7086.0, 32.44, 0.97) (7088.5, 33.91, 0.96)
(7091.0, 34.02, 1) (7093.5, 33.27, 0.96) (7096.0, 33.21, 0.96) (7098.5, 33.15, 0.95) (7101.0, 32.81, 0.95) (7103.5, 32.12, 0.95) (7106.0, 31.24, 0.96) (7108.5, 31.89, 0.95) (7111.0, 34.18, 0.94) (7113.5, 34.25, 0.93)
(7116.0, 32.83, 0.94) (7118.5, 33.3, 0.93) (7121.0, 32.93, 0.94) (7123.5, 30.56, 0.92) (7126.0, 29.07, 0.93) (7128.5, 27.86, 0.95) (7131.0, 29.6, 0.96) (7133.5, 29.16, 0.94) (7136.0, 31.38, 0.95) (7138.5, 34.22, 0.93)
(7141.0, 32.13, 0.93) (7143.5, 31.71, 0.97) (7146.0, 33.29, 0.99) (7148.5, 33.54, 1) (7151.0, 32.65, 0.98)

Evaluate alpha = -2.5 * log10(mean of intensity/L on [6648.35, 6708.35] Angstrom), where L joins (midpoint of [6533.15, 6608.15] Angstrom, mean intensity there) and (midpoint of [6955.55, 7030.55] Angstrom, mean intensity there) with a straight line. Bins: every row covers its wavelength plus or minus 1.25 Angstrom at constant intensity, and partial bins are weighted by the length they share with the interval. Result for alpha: -0.081 mag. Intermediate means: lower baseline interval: 31.4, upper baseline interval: 28.6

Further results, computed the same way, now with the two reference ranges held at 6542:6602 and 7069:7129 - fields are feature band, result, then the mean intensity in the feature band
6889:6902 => -0.02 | 32.4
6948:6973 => 0.05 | 30.4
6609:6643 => -0.05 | 32.8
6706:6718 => -0.07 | 33.5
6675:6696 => -0.06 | 33.1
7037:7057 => 0.05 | 30.5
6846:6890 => 0.00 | 31.7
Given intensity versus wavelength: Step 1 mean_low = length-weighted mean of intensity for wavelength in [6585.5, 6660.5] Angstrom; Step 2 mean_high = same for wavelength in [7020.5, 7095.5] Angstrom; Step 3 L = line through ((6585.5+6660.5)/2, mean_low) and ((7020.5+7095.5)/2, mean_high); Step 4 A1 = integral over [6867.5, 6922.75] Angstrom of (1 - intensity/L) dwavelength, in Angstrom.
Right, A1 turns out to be 0.2 Angstrom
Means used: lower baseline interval 32.1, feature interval 31.6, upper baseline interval 31.5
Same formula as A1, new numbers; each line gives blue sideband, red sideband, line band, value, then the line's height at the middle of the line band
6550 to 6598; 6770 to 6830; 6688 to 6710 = -2.69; 31.1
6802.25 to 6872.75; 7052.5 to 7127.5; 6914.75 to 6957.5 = 1.35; 31.9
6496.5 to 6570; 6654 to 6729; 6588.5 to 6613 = 1.49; 33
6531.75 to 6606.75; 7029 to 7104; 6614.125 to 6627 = -0.32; 31.4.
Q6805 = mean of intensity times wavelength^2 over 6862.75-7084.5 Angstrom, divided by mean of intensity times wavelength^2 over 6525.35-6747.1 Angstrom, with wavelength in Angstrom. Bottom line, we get 1.04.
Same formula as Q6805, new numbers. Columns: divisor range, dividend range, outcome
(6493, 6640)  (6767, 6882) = 1.05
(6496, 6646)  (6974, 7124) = 1.09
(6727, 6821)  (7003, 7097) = 1.06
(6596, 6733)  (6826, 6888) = 1.02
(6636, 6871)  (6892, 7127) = 1.03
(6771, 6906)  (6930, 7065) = 0.99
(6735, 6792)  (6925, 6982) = 1.04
